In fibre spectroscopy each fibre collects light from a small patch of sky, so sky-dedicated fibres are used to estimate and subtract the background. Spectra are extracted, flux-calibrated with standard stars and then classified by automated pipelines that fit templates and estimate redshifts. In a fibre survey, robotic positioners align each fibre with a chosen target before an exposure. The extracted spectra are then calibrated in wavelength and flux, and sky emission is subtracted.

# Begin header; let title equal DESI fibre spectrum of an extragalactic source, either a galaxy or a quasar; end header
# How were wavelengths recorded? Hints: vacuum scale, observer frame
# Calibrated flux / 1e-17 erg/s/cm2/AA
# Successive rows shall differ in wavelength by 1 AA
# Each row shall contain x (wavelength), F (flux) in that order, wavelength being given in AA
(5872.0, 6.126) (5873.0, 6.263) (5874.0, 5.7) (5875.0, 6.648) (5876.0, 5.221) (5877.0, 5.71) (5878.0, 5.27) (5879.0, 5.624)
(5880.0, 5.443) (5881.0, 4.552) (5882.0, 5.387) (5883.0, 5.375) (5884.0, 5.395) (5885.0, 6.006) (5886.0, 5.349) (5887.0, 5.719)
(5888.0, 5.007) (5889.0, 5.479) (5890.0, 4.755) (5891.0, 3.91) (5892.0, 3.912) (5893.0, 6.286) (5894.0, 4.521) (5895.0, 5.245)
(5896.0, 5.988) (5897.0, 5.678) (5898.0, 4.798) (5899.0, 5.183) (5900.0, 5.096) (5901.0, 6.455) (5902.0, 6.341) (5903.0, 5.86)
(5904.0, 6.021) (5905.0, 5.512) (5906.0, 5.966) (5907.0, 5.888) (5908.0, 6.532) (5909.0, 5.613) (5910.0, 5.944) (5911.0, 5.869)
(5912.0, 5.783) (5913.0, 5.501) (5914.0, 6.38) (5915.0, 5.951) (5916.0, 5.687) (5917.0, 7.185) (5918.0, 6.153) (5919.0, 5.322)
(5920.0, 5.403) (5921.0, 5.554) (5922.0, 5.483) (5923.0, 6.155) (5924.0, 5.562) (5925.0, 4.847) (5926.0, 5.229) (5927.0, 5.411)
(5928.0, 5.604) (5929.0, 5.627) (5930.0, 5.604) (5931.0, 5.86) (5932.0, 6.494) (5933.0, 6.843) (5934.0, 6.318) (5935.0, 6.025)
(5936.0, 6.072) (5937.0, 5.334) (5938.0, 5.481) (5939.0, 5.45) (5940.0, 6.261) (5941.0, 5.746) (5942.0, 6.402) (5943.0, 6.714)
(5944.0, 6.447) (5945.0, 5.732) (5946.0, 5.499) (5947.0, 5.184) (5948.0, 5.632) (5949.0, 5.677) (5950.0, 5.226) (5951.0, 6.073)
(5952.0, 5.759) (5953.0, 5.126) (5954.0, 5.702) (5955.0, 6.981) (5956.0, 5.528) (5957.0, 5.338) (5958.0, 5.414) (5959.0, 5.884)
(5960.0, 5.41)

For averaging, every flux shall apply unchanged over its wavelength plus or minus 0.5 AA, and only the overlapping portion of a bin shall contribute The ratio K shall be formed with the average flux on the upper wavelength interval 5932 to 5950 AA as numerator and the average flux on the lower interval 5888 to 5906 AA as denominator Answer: 1.1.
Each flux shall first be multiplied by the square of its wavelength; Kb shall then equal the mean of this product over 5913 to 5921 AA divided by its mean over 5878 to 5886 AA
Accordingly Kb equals 1.1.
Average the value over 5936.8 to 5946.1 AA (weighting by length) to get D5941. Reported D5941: 5.94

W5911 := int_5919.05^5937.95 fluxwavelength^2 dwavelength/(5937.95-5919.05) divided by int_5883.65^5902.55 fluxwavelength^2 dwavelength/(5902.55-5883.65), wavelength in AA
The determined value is 1.1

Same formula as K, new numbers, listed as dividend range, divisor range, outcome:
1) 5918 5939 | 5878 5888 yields 1.06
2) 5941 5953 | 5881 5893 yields 1.13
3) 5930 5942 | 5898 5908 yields 1.03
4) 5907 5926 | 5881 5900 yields 1.12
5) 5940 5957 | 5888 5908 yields 1.07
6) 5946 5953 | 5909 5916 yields 0.95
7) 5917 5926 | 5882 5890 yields 1.04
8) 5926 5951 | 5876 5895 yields 1.12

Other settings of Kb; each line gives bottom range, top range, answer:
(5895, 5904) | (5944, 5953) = 1.01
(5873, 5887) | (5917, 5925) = 1.04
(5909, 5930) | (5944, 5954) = 0.99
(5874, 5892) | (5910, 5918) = 1.15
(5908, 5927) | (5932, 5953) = 1.03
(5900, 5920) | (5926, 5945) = 1.01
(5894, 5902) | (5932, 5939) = 1.11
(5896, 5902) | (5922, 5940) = 1.05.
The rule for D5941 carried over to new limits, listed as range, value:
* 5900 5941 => 5.85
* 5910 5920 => 5.95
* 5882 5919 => 5.61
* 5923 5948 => 5.83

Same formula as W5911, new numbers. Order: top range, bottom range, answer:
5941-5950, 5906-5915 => 1.00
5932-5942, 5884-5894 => 1.19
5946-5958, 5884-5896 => 1.12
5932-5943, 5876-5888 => 1.14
